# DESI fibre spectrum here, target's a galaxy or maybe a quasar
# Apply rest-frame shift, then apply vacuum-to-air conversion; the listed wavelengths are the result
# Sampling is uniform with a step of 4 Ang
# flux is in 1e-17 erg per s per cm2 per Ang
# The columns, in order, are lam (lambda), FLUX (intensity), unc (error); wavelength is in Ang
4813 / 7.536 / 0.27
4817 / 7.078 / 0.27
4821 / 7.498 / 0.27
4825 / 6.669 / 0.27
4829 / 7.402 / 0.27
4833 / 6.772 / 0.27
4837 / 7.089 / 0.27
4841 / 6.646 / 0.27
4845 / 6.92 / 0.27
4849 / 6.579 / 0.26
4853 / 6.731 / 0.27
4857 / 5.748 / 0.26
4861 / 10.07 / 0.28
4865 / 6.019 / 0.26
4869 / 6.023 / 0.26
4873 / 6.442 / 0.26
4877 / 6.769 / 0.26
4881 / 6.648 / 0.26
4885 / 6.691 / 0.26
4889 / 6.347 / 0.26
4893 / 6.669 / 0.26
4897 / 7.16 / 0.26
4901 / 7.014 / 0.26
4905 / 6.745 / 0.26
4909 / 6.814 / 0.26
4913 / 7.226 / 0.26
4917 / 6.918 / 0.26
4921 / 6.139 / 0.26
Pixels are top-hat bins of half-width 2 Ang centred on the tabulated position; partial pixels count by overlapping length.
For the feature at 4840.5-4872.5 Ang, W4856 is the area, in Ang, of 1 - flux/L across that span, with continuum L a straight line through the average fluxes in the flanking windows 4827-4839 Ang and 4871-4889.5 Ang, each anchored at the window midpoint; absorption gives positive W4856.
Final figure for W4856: 0.05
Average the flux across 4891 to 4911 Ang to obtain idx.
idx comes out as 6.88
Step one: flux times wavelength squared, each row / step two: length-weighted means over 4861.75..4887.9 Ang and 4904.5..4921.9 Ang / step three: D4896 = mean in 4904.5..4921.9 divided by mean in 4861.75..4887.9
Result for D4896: 1.05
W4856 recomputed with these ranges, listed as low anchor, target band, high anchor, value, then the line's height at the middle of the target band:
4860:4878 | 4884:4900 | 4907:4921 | 0.4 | 6.89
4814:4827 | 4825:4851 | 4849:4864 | 1.1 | 7.2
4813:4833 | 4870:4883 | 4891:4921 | 0.8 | 6.98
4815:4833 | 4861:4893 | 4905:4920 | 1.5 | 6.99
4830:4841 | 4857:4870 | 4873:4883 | -0.9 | 6.75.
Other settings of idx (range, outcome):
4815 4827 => 7.08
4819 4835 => 7.09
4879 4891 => 6.56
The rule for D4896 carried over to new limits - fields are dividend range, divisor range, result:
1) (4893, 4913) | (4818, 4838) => 1.01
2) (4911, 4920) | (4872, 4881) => 1.07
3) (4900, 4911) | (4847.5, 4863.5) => 0.96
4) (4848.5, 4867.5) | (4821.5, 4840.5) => 1.02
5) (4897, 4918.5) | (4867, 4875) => 1.13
